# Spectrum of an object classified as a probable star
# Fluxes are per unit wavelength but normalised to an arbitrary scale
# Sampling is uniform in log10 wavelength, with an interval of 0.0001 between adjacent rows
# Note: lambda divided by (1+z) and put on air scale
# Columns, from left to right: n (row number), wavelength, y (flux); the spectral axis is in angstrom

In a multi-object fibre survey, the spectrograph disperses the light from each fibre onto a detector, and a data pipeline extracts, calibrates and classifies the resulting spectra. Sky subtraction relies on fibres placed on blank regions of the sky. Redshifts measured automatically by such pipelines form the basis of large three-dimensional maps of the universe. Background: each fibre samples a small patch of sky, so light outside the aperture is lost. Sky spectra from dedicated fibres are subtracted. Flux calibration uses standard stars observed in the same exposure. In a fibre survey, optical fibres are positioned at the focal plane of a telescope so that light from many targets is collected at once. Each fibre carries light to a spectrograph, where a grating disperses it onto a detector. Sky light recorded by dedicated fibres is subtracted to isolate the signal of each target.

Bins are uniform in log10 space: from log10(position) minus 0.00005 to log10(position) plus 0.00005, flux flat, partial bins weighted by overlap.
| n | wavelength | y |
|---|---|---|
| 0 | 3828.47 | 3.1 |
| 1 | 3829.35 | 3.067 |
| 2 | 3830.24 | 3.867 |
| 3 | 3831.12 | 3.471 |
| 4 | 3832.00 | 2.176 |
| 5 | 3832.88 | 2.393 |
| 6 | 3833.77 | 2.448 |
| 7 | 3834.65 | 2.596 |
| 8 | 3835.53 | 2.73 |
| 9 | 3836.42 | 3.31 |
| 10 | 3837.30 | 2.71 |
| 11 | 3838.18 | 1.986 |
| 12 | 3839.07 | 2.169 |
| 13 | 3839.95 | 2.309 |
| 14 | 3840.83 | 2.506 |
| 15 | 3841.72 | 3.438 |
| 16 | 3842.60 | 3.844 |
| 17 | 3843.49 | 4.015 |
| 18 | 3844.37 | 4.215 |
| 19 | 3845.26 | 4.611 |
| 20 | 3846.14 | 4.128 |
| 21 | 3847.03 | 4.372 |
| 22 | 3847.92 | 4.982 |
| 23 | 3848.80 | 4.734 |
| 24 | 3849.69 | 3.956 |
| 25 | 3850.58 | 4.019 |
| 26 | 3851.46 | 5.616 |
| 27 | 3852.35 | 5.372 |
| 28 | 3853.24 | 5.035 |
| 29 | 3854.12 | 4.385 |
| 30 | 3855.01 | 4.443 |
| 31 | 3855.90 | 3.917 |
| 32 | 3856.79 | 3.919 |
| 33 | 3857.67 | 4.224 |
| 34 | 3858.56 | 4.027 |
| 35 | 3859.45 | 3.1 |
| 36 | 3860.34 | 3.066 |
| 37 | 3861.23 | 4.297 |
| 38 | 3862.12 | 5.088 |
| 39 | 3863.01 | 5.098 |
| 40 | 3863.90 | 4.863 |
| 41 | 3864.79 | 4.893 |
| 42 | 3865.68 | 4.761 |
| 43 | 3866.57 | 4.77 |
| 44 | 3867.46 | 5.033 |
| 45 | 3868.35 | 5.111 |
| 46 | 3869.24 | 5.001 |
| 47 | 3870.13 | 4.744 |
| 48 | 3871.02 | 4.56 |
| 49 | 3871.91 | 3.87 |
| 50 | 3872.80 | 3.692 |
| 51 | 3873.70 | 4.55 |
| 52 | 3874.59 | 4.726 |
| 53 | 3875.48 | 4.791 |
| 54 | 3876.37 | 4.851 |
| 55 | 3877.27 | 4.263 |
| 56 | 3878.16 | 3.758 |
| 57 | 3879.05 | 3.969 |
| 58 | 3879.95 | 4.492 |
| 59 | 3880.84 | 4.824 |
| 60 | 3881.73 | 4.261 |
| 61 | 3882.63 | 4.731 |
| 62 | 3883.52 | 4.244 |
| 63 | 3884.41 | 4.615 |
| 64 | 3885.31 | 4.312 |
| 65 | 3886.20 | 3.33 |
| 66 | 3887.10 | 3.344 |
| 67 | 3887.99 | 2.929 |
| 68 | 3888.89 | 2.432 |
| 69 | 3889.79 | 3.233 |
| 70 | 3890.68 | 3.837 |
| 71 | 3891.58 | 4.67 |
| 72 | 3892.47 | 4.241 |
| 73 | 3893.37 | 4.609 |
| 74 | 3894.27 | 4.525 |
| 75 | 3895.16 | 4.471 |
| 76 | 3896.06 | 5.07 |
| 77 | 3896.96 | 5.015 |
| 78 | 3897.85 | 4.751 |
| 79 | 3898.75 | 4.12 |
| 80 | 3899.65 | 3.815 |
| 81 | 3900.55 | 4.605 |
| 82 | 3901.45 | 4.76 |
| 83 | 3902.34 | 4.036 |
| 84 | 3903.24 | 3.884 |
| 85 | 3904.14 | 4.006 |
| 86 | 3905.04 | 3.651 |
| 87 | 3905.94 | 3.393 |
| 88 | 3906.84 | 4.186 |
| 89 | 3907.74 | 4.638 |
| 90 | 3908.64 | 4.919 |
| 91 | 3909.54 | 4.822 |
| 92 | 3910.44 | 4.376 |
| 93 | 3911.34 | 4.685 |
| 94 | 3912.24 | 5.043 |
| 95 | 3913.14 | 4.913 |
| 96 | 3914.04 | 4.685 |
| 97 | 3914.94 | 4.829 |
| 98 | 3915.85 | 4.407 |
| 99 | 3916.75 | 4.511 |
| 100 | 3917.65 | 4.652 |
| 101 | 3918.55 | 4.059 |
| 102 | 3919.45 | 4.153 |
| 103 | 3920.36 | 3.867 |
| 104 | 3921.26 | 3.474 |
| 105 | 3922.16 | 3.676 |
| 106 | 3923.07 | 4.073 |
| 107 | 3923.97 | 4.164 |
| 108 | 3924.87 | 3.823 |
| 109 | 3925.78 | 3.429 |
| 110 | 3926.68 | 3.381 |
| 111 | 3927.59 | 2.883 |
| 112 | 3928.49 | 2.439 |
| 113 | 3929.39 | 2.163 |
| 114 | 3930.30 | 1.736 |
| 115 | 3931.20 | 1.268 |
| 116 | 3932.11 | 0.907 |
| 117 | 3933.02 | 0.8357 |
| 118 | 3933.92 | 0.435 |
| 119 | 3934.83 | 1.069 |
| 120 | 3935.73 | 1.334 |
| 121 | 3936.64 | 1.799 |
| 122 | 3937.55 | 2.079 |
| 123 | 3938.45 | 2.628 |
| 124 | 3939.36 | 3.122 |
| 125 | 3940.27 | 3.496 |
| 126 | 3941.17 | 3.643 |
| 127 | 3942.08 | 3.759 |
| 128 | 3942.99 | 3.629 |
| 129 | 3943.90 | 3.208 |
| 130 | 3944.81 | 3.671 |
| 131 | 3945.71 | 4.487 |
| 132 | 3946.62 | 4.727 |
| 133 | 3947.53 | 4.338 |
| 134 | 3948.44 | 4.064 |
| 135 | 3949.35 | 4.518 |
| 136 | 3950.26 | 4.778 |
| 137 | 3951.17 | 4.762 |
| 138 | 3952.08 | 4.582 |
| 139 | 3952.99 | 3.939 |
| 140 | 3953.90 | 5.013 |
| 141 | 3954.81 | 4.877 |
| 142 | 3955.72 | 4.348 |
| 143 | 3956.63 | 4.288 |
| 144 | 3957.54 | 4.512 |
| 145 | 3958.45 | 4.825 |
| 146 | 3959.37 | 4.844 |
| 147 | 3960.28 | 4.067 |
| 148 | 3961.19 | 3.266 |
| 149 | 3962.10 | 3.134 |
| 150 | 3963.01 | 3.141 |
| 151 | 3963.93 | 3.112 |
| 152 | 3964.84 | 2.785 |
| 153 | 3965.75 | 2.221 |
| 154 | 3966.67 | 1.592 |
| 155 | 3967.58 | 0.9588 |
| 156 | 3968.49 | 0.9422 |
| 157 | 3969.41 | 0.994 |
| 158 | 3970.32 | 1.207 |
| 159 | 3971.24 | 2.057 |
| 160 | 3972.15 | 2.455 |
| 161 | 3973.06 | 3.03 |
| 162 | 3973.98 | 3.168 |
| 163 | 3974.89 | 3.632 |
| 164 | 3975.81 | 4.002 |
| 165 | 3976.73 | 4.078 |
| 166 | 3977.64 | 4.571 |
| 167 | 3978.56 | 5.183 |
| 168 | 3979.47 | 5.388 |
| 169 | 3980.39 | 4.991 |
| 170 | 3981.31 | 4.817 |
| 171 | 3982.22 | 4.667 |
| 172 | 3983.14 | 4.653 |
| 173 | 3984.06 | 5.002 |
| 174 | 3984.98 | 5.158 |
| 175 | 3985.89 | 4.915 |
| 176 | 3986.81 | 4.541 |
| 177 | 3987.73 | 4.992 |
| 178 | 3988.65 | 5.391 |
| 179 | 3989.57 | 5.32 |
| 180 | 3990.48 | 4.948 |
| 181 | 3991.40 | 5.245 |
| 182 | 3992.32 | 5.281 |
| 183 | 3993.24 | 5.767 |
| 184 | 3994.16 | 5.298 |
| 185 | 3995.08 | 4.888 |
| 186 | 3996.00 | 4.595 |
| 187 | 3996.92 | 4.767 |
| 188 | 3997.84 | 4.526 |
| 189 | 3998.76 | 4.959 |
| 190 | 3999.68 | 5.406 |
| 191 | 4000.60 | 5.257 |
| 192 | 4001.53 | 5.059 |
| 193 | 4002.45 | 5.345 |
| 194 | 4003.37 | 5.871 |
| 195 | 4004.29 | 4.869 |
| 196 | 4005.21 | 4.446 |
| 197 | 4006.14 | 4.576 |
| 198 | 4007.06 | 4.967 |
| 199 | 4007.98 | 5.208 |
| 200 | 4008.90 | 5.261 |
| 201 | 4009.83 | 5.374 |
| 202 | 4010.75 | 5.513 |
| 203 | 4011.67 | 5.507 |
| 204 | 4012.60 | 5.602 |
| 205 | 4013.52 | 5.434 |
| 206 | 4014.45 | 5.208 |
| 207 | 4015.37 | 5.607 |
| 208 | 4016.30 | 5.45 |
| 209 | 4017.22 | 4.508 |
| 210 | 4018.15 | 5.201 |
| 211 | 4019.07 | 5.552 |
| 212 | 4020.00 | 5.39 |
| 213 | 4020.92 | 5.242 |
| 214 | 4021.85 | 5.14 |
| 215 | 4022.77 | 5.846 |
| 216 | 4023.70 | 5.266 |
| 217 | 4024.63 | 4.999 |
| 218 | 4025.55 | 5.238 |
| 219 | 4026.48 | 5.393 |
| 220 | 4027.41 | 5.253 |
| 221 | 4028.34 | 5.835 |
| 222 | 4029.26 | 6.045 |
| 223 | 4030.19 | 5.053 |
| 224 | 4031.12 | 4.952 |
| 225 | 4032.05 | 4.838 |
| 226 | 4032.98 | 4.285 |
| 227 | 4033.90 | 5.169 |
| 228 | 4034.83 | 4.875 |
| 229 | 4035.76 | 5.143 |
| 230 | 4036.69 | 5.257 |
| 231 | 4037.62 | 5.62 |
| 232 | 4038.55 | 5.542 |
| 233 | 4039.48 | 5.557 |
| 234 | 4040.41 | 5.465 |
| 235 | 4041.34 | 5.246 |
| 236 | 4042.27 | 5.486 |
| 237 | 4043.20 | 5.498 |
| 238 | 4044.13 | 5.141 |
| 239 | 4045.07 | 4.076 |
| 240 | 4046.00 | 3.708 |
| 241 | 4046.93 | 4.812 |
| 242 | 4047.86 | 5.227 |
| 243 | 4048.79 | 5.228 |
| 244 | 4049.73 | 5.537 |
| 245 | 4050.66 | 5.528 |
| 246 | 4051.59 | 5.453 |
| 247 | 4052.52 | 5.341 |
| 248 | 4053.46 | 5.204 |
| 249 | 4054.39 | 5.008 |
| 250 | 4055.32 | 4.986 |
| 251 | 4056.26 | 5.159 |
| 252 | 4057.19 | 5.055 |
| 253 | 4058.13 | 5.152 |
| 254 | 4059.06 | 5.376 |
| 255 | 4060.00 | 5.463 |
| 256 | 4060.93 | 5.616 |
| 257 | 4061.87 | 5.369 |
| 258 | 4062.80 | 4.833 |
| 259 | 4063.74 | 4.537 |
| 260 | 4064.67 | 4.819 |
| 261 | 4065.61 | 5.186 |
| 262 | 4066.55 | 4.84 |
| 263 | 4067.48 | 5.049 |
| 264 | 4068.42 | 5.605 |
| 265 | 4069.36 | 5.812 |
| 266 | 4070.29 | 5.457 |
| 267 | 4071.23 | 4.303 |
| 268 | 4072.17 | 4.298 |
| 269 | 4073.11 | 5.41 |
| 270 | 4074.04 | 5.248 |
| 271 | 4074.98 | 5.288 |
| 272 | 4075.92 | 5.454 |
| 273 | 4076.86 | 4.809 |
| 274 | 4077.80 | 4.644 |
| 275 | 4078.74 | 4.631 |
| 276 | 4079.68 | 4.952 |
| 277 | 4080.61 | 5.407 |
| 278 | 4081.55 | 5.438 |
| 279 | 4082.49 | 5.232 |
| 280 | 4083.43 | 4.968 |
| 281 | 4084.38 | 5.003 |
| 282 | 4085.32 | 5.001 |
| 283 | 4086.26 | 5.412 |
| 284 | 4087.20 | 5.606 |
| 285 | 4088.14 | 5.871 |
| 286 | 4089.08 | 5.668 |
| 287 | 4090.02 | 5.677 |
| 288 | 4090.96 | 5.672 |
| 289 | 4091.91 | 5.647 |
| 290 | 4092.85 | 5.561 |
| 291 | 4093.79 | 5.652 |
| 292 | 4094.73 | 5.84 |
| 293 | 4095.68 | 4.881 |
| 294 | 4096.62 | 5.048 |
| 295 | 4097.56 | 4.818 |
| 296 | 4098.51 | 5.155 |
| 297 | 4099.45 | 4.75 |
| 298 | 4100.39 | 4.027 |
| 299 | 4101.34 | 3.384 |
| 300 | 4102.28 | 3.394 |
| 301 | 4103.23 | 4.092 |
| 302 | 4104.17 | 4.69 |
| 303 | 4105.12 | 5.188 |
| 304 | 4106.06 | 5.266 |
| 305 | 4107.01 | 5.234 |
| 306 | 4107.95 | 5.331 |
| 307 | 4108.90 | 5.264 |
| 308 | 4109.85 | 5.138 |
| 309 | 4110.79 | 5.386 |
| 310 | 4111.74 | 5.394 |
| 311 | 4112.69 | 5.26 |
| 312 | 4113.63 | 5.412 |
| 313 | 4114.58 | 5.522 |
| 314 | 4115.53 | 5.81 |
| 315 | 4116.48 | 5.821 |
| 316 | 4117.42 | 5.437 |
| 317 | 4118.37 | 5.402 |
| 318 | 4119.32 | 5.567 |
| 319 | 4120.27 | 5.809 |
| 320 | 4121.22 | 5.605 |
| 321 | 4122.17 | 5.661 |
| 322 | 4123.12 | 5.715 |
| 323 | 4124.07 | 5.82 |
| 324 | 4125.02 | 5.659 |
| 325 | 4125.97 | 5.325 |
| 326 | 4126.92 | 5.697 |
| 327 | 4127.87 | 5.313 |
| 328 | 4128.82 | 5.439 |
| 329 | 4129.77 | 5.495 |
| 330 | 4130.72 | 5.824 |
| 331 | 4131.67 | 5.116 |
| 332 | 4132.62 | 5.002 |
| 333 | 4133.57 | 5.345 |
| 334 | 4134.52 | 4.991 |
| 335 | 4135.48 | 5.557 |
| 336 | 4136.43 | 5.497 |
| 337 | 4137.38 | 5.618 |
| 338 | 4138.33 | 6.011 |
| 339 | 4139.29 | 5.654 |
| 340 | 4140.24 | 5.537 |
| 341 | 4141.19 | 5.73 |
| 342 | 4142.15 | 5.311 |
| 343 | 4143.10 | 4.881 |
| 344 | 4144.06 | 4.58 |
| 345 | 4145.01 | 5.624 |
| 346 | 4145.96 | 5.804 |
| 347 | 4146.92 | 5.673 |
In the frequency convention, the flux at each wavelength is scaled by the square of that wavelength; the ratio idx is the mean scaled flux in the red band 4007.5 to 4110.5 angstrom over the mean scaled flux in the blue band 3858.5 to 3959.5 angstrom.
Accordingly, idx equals 1.40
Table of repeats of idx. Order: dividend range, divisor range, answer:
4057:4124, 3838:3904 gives 1.37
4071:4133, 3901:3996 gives 1.49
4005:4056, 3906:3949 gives 1.59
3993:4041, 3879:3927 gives 1.31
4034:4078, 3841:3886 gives 1.28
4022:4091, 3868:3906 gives 1.33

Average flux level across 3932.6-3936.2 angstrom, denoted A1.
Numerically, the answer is 0.924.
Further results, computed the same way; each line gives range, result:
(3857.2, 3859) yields 4.14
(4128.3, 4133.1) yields 5.38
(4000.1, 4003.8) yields 5.37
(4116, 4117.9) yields 5.64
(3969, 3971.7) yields 1.43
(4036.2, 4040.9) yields 5.48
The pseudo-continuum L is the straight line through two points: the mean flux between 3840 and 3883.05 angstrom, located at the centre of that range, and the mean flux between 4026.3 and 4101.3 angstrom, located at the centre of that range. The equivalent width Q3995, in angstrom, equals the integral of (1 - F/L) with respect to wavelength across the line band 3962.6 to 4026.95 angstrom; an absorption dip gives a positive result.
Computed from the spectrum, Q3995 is 5.0 angstrom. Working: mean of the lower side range 4.38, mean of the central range 4.53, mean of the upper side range 5.17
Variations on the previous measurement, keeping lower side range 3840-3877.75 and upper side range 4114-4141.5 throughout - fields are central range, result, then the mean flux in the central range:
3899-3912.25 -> 0.84 angstrom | 4.29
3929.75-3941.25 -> 7.07 angstrom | 1.82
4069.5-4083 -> 0.68 angstrom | 5.06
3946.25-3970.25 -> 6.04 angstrom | 3.59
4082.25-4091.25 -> -0.07 angstrom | 5.41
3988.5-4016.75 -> -1.04 angstrom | 5.19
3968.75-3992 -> 3.59 angstrom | 4.16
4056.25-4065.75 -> 0.21 angstrom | 5.14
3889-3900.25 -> 0.57 angstrom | 4.31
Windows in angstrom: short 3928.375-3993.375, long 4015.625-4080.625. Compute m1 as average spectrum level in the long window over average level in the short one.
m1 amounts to 1.45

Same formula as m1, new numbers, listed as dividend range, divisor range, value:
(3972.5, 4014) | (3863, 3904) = 1.13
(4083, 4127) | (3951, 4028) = 1.17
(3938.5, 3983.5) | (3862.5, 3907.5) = 0.86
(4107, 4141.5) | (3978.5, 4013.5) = 1.08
